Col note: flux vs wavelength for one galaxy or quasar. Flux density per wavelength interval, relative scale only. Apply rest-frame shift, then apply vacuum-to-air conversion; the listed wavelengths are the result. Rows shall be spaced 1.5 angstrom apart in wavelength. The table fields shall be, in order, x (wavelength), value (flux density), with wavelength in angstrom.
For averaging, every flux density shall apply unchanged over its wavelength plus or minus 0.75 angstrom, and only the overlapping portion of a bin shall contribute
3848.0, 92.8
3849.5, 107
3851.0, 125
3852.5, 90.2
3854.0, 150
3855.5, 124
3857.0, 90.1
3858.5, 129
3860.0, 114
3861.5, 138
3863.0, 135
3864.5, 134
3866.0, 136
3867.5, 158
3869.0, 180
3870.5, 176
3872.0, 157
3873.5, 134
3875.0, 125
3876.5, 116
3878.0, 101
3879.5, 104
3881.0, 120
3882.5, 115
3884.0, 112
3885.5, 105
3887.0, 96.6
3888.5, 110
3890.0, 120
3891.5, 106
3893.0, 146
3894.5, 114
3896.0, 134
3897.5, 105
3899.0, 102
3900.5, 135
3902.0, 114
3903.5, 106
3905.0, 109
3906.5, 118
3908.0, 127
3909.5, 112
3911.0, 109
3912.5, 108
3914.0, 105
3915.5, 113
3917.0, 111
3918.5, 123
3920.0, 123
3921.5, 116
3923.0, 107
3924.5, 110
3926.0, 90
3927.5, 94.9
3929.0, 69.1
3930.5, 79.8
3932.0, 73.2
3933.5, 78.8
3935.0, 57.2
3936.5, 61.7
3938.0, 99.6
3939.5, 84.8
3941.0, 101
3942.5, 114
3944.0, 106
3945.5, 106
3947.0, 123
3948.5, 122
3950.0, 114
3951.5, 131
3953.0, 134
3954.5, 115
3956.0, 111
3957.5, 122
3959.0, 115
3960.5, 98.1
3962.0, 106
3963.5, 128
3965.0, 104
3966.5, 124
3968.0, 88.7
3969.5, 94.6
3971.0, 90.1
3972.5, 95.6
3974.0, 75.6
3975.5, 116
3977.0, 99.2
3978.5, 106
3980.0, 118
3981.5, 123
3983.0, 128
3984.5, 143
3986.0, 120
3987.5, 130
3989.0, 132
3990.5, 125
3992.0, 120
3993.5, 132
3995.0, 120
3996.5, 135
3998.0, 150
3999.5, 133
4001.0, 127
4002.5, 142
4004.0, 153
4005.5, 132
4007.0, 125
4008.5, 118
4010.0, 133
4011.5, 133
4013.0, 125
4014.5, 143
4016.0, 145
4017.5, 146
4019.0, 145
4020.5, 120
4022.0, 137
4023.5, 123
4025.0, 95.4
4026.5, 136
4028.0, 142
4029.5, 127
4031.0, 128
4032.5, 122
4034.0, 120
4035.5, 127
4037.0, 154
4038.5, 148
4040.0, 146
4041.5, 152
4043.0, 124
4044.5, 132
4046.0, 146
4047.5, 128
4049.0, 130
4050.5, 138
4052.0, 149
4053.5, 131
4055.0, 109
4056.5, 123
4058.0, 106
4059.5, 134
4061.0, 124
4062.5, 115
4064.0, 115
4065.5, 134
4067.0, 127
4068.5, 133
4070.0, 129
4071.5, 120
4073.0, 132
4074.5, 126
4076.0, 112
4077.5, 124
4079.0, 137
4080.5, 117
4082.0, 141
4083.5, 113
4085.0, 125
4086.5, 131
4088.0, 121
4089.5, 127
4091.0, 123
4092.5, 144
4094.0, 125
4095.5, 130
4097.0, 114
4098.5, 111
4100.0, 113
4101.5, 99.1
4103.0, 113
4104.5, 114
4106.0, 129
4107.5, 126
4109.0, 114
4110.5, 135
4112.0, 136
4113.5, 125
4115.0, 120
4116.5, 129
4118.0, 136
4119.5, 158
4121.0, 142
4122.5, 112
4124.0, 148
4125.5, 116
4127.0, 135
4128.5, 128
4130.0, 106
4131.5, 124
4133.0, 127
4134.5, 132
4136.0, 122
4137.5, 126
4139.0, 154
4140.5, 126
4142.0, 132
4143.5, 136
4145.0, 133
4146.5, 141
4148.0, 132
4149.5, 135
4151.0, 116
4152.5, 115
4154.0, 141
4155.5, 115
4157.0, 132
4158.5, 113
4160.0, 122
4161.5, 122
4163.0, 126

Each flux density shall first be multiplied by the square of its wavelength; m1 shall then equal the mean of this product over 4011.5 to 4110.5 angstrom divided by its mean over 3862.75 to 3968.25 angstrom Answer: 1.21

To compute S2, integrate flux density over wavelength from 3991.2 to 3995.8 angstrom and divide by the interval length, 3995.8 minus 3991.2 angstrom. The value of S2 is 124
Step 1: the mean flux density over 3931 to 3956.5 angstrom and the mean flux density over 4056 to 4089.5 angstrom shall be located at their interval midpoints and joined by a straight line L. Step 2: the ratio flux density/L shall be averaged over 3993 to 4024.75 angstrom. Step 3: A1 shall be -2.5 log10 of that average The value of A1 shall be -0.18 mag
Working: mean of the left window 102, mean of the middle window 134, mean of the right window 125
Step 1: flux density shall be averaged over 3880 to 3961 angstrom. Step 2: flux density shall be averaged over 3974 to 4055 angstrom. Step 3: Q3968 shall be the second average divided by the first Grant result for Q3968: 1.2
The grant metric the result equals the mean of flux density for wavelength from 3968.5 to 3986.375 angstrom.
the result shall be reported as 109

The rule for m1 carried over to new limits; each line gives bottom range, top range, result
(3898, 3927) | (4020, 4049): 1.25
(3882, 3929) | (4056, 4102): 1.20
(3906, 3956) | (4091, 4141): 1.33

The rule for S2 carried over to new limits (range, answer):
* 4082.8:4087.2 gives 123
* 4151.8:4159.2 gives 123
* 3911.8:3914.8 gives 107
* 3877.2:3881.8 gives 108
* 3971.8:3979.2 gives 98.4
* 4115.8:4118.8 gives 133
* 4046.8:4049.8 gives 129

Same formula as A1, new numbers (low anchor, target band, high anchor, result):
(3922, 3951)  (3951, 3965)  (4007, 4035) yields -0.130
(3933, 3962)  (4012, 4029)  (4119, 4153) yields -0.155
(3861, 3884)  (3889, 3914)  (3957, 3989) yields 0.103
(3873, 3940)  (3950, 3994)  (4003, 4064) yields 0.046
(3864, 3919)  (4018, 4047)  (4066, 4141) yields -0.070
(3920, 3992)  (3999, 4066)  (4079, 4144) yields -0.134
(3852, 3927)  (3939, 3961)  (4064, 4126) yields 0.076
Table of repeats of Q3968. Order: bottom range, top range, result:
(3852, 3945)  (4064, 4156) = 1.12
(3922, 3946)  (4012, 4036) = 1.45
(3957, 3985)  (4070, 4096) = 1.16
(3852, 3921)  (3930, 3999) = 0.90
